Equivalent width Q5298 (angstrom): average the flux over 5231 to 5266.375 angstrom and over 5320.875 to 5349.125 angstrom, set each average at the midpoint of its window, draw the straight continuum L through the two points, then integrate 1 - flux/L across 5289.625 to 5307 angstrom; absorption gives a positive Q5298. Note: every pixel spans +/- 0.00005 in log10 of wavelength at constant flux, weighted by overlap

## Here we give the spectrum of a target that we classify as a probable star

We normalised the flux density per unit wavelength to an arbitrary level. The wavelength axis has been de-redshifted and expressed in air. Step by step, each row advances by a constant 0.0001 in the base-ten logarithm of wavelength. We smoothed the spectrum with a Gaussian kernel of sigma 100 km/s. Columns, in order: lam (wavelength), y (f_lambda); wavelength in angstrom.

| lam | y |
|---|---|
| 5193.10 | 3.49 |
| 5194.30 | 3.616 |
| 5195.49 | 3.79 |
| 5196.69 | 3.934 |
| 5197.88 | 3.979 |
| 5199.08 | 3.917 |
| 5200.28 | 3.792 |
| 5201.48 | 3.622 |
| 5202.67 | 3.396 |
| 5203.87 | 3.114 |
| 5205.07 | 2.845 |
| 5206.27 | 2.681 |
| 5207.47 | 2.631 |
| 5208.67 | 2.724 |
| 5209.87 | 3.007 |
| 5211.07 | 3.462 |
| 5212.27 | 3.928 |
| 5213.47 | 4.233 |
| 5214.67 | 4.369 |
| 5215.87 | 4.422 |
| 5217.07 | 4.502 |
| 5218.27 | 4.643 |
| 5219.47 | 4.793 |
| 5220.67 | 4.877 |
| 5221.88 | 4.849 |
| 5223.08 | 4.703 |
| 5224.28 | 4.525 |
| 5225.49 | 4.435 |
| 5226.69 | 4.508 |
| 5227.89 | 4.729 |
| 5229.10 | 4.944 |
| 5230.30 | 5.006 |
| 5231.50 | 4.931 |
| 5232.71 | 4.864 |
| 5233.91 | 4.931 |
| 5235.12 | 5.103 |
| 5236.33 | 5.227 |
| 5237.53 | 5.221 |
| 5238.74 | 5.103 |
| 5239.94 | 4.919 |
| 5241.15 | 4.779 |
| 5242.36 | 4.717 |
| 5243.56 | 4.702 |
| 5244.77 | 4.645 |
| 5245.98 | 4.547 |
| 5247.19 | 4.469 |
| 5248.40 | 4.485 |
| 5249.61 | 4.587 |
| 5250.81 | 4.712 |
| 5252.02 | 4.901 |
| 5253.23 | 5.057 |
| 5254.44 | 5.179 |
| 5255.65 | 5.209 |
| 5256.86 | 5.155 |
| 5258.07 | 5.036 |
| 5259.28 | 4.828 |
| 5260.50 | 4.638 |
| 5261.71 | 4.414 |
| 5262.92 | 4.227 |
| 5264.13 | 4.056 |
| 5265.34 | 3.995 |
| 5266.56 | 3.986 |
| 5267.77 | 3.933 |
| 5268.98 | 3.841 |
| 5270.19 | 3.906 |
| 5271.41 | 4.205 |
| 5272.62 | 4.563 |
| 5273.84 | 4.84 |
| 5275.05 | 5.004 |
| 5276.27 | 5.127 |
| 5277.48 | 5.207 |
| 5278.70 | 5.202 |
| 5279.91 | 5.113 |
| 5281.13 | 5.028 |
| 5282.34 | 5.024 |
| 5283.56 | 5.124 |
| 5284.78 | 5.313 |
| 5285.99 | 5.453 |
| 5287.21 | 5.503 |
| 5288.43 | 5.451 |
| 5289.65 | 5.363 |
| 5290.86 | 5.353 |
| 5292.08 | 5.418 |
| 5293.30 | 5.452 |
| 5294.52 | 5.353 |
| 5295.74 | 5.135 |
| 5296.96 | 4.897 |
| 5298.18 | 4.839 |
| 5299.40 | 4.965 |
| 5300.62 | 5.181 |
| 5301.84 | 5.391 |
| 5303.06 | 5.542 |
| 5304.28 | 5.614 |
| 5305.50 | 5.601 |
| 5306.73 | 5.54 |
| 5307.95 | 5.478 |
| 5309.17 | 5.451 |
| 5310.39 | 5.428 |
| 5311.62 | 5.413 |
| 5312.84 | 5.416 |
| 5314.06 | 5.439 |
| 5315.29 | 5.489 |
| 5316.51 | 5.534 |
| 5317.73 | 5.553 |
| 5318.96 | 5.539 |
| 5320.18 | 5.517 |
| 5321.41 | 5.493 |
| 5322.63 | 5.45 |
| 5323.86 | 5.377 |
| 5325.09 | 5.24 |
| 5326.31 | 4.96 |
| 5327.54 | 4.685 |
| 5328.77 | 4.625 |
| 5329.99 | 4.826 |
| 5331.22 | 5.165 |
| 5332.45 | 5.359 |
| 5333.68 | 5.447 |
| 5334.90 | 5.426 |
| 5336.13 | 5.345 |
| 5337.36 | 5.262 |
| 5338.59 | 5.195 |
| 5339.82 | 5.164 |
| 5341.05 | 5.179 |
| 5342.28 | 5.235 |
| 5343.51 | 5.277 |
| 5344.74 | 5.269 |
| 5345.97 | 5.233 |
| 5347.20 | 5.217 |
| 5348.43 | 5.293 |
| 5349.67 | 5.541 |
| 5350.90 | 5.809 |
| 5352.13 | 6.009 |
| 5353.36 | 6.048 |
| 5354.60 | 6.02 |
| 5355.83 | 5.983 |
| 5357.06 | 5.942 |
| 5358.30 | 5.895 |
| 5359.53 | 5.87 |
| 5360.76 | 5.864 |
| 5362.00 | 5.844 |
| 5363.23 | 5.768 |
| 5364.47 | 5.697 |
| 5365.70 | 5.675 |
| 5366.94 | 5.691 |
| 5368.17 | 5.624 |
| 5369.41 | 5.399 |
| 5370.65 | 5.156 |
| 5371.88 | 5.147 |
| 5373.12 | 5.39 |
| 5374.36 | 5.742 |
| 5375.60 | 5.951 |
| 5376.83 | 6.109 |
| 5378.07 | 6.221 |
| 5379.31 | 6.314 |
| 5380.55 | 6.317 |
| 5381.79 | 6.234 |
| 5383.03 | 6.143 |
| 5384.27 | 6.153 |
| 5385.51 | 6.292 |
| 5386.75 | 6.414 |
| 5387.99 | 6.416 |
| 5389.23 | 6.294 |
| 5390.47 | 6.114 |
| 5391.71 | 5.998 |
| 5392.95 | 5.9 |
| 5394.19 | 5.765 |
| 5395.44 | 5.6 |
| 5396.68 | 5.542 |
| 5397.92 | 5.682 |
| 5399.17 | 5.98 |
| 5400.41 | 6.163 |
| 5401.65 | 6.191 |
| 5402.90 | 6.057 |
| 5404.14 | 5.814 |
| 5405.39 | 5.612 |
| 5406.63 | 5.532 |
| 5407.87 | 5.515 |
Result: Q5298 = -1.0 angstrom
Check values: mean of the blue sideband 4.77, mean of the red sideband 5.2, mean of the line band 5.3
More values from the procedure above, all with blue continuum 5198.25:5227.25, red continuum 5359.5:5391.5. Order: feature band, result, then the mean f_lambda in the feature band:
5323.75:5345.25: 1.0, 5.16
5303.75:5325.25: -1.3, 5.48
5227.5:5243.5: -2.9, 4.95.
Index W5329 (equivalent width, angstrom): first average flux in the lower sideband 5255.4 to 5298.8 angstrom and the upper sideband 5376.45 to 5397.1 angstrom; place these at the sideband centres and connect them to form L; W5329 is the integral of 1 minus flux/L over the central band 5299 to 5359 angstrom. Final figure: 0.4 angstrom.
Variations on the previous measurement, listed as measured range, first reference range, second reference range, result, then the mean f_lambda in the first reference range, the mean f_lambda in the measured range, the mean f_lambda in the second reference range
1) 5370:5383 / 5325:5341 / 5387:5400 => -0.3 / 5.13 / 5.87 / 5.95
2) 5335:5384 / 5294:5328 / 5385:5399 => 0.6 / 5.34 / 5.67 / 6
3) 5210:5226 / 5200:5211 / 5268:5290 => -4.7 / 3.09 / 4.4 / 4.94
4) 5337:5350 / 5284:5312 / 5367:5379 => 0.7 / 5.35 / 5.25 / 5.66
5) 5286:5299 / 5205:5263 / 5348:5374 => -0.5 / 4.54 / 5.28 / 5.7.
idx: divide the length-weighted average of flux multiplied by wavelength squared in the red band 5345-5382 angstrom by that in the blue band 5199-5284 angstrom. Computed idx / 1.35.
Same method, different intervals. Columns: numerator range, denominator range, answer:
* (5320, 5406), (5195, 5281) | 1.34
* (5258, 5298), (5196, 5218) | 1.38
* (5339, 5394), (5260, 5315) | 1.19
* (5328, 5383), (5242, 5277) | 1.26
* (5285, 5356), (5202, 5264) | 1.24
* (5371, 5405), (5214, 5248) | 1.33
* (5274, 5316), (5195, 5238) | 1.30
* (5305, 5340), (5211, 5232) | 1.21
